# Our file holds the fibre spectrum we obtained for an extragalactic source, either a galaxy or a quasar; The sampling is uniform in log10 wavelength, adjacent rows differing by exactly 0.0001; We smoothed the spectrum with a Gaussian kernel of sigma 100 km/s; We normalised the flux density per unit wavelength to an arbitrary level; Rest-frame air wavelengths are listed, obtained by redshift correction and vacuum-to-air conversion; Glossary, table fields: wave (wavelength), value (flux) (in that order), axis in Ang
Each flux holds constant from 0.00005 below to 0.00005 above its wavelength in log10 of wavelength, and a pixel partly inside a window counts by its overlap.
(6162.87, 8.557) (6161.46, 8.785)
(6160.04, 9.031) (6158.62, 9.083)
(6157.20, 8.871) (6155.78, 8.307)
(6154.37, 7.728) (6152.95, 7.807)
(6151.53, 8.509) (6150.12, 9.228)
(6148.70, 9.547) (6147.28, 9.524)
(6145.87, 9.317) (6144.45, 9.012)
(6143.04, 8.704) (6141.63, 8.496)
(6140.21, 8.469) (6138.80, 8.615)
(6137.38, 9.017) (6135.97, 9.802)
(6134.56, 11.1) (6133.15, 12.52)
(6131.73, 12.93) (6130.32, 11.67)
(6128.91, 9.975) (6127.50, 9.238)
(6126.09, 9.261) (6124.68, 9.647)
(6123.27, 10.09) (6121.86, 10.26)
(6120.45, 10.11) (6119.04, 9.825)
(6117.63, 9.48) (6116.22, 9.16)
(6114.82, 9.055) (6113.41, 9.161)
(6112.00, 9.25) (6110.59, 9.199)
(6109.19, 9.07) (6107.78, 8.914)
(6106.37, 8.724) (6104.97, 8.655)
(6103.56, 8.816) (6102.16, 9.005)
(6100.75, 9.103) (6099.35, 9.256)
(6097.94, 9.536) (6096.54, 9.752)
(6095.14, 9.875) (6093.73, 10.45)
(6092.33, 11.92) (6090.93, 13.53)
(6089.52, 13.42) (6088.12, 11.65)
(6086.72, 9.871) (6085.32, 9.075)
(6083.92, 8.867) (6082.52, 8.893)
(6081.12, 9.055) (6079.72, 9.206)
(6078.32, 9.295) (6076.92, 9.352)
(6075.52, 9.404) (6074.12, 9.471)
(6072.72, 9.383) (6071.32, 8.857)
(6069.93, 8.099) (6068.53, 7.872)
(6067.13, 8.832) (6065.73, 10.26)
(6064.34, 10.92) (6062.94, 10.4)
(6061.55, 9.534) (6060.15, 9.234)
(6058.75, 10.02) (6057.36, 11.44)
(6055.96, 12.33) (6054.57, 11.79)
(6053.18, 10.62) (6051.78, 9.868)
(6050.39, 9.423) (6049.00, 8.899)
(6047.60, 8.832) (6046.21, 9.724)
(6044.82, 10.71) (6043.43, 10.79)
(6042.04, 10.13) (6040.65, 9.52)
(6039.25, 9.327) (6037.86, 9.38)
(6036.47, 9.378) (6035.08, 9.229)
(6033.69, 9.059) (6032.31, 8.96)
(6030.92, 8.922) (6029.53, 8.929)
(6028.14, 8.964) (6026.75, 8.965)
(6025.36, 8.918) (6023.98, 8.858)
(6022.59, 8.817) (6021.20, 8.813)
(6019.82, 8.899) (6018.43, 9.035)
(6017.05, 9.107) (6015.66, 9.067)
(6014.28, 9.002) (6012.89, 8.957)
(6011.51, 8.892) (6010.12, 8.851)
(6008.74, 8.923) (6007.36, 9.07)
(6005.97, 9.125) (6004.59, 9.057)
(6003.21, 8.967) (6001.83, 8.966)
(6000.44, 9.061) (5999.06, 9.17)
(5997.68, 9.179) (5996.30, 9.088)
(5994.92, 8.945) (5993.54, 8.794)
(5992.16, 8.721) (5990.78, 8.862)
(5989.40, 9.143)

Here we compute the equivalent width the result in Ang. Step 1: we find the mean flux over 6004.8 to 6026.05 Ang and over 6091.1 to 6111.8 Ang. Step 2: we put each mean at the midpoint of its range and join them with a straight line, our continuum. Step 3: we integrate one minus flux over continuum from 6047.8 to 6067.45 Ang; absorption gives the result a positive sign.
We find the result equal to -2.12 Ang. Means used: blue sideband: 8.96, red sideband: 9.55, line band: 10.2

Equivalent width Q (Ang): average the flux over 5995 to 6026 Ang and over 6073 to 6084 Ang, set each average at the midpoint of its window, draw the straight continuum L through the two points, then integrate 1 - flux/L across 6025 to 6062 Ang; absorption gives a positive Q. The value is -2.6 Ang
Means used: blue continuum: 8.99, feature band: 9.74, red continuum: 9.22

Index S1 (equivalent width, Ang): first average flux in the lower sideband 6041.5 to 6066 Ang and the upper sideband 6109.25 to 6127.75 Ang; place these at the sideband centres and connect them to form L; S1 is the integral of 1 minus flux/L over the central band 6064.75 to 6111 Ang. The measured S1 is 1.2 Ang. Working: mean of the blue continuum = 10.3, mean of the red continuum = 9.51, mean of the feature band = 9.61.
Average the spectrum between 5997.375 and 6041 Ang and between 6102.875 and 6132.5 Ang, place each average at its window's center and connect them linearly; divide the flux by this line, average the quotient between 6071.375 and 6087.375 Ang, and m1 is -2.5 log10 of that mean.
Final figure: 0.02 mag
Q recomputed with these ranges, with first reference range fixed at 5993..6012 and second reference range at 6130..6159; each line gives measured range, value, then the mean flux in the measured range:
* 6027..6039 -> 0.0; 9.11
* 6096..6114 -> 0.4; 9.1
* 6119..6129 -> -0.5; 9.79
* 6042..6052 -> -0.7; 9.78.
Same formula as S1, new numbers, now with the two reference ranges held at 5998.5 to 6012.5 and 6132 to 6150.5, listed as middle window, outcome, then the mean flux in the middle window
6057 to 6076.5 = -0.5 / 9.51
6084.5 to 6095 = -2.2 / 11.3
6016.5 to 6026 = 0.2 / 8.93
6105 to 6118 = 0.5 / 9.08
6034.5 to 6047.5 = -0.9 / 9.76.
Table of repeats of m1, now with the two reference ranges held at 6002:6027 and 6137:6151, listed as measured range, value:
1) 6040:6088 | -0.09 mag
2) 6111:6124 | -0.07 mag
